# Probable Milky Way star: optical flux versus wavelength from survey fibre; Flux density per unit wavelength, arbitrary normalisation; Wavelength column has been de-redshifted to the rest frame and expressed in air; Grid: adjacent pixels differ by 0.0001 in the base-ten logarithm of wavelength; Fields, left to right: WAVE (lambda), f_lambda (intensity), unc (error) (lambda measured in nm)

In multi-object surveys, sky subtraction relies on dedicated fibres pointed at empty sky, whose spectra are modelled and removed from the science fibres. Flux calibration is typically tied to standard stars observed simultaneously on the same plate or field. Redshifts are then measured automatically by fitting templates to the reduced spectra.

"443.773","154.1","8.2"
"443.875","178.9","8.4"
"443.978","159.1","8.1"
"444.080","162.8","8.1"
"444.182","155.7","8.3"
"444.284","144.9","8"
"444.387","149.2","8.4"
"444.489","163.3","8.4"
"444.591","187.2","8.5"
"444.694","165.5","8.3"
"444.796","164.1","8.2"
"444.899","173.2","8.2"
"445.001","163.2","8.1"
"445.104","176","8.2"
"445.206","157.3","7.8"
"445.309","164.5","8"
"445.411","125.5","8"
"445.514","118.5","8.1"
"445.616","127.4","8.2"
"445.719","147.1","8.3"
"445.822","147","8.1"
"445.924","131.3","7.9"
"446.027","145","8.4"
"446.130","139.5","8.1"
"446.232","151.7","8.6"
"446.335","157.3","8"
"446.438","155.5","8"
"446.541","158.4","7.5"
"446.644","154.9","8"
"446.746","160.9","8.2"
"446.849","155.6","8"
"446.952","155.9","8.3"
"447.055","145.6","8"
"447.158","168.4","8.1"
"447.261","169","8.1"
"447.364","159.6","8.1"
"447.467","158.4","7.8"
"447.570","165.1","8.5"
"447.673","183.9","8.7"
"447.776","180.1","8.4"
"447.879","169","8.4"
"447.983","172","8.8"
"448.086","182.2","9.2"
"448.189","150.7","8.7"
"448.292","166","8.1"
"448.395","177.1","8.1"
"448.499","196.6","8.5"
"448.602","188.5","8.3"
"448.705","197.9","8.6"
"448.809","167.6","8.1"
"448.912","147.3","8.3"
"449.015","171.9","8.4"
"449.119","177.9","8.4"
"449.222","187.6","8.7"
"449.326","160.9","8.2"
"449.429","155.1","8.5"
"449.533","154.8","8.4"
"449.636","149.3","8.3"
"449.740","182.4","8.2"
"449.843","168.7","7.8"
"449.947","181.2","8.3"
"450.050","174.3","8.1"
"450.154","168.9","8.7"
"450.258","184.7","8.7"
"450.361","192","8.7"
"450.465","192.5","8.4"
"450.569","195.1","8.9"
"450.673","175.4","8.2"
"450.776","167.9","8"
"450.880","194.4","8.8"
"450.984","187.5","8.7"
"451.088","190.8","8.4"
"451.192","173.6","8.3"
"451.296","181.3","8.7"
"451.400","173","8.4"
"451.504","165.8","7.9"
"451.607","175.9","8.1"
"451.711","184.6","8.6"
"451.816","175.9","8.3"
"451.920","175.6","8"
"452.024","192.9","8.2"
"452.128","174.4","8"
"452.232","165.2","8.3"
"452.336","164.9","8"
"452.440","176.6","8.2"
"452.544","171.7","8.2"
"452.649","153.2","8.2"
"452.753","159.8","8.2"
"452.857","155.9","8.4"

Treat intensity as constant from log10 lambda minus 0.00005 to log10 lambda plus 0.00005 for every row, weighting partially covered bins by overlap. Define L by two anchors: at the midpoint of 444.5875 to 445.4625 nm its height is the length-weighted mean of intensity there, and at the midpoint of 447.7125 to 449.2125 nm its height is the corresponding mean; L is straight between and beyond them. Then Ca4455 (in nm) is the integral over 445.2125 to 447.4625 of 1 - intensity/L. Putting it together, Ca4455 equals 0.238 nm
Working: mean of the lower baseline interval 163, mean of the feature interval 150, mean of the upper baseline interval 175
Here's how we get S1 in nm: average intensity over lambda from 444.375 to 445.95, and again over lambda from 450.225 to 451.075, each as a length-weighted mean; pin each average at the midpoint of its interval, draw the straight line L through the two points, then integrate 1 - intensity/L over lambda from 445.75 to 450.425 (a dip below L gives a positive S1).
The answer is 0.151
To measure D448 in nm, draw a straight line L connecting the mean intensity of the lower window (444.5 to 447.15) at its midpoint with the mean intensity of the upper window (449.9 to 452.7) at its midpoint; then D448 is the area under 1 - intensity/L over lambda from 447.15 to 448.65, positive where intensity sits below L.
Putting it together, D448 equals -0.09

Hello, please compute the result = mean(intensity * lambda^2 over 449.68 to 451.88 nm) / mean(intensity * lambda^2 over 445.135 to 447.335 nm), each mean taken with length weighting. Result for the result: 1.23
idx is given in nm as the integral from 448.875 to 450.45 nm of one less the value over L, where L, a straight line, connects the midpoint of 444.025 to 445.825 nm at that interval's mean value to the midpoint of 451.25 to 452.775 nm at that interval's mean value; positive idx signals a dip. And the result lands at -0.038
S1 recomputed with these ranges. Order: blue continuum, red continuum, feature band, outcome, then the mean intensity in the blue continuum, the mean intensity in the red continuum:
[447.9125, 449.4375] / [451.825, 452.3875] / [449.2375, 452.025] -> -0.037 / 174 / 175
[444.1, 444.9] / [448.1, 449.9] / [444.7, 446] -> 0.109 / 162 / 171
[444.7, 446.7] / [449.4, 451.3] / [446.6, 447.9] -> -0.030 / 151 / 178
